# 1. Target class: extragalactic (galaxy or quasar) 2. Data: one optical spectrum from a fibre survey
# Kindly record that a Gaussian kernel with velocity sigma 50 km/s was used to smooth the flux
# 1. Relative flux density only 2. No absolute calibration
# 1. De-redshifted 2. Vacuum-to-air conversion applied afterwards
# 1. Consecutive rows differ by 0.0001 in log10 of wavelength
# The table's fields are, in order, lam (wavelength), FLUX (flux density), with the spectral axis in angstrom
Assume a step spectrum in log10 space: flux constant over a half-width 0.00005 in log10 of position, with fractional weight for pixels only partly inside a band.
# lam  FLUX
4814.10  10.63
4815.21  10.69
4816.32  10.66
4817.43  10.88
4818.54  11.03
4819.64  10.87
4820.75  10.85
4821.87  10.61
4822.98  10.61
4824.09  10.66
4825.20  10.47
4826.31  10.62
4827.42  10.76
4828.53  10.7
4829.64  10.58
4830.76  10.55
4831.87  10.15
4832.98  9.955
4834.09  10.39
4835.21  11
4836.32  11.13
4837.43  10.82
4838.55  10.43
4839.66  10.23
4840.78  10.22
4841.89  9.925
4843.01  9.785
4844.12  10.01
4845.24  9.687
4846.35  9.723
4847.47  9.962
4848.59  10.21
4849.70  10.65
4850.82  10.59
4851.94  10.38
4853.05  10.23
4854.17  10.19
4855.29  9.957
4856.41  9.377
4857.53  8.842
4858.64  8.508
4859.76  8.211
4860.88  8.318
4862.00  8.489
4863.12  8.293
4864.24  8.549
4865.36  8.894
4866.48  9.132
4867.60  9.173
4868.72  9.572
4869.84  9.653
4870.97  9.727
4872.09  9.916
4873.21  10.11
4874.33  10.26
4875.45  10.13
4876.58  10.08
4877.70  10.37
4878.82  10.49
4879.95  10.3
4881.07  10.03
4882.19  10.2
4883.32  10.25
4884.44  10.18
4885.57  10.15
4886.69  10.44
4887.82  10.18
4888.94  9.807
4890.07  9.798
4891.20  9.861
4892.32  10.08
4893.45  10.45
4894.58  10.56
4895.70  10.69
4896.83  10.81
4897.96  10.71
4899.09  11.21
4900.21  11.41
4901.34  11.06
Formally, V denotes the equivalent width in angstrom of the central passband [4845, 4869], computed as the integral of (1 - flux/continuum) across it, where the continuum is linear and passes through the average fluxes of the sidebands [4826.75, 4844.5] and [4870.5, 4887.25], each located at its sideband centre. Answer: 2.1 angstrom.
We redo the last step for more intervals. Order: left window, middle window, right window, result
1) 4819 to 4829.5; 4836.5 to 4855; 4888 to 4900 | 0.7 angstrom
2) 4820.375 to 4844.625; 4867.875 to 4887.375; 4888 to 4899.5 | 0.6 angstrom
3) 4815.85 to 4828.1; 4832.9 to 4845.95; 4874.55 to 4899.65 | 0.4 angstrom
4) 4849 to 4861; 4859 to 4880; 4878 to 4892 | 1.0 angstrom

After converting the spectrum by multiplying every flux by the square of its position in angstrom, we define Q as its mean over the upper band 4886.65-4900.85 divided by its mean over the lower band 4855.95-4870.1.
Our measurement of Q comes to 1.2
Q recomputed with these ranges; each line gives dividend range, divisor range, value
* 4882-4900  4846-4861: 1.09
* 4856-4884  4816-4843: 0.91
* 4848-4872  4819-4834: 0.90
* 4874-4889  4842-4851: 1.03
